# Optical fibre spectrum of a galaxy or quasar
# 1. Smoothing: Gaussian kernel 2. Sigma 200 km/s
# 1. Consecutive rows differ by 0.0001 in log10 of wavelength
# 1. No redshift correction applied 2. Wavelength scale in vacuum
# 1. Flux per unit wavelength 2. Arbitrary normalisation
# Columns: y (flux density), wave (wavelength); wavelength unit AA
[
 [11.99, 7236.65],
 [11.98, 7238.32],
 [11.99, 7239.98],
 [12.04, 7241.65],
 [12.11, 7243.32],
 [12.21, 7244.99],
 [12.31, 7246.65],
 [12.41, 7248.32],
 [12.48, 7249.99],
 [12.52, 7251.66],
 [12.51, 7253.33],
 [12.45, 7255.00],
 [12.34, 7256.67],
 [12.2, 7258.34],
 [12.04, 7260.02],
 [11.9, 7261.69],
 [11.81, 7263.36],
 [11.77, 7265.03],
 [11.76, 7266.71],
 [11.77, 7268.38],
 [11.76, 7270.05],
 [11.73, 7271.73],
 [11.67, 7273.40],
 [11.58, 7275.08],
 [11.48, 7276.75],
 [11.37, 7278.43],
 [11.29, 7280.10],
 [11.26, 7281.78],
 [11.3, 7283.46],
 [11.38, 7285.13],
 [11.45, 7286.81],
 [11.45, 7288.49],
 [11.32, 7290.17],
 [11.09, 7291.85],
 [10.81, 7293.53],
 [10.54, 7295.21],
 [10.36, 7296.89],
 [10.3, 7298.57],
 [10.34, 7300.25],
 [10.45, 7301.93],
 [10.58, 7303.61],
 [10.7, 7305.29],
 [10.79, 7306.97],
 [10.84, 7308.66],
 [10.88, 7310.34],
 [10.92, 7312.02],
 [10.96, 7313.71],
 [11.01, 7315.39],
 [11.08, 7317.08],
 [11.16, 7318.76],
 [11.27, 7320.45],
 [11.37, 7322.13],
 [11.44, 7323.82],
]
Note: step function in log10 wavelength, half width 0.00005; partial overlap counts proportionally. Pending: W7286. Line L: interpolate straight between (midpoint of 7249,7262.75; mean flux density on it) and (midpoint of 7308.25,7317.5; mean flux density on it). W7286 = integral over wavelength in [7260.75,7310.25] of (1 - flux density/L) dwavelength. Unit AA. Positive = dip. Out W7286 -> 1.71 AA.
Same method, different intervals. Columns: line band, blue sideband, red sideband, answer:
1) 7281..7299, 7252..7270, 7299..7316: 0.3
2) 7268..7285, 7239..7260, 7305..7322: 0.3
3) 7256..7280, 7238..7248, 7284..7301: -0.5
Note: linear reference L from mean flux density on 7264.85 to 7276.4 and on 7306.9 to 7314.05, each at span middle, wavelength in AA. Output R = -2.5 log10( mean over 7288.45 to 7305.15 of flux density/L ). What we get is 0.047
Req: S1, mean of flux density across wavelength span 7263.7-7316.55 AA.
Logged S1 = 11.1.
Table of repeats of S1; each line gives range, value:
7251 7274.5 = 12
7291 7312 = 10.7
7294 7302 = 10.4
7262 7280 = 11.7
